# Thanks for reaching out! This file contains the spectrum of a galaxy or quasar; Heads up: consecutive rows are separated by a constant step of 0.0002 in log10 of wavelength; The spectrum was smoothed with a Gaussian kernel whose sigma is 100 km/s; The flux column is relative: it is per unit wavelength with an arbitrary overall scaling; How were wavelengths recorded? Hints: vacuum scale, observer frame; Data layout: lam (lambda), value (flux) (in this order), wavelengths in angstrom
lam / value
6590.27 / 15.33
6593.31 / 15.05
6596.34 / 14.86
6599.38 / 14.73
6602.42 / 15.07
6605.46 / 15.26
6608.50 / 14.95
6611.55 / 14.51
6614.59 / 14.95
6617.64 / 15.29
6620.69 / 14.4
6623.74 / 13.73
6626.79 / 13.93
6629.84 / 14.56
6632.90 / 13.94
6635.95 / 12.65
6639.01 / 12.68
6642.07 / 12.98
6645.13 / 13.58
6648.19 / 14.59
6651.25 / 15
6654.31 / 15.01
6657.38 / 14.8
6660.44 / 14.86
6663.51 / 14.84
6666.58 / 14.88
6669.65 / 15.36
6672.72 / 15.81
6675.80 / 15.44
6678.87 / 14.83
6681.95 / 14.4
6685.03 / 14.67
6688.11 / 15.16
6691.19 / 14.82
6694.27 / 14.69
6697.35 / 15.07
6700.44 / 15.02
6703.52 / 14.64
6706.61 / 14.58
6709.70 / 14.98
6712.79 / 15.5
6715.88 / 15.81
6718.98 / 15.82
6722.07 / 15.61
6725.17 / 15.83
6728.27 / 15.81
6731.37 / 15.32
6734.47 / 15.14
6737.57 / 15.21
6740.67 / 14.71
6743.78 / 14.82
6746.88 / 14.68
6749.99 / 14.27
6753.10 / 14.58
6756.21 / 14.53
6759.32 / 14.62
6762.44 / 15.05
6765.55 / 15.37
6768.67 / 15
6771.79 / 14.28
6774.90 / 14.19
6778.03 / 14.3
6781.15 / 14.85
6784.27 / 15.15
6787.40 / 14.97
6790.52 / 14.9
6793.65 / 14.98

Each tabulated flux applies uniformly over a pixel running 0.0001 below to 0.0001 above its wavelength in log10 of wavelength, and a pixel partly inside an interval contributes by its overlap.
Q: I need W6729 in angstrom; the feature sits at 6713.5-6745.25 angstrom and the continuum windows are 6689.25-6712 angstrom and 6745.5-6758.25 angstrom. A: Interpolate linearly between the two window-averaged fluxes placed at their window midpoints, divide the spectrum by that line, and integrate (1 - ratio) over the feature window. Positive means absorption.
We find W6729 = -1.61 angstrom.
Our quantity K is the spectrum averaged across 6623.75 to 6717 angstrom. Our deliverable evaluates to 14.6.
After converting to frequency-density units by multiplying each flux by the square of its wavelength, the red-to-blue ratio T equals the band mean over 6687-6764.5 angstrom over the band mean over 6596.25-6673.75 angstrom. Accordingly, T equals 1.1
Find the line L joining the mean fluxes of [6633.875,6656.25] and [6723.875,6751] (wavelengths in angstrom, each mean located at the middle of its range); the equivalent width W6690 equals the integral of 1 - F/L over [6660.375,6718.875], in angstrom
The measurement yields -2.5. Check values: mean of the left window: 13.8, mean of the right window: 15.1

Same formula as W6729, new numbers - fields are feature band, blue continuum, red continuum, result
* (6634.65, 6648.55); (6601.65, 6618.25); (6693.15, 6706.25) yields 1.6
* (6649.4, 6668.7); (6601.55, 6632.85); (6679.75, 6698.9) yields -0.2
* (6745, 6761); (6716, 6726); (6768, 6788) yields 0.6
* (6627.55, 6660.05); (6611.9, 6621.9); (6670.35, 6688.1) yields 2.0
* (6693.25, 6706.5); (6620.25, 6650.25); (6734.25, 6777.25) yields -0.5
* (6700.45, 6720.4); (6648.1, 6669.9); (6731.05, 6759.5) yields -0.5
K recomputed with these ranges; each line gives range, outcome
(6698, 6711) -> 14.8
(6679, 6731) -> 15.1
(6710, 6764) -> 15.1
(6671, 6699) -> 15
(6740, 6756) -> 14.6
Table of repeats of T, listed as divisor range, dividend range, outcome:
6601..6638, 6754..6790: 1.07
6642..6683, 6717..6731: 1.08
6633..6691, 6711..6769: 1.07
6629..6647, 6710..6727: 1.20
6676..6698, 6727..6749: 1.03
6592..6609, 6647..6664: 1.01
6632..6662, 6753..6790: 1.09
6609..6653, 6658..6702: 1.08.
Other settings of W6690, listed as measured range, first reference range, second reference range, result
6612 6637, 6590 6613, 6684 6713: 1.19 angstrom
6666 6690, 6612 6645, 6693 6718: -0.70 angstrom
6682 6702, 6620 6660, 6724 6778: -0.63 angstrom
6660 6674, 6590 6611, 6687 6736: -0.02 angstrom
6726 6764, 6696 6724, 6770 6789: 0.05 angstrom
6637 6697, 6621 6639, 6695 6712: -1.43 angstrom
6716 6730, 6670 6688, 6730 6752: -0.79 angstrom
